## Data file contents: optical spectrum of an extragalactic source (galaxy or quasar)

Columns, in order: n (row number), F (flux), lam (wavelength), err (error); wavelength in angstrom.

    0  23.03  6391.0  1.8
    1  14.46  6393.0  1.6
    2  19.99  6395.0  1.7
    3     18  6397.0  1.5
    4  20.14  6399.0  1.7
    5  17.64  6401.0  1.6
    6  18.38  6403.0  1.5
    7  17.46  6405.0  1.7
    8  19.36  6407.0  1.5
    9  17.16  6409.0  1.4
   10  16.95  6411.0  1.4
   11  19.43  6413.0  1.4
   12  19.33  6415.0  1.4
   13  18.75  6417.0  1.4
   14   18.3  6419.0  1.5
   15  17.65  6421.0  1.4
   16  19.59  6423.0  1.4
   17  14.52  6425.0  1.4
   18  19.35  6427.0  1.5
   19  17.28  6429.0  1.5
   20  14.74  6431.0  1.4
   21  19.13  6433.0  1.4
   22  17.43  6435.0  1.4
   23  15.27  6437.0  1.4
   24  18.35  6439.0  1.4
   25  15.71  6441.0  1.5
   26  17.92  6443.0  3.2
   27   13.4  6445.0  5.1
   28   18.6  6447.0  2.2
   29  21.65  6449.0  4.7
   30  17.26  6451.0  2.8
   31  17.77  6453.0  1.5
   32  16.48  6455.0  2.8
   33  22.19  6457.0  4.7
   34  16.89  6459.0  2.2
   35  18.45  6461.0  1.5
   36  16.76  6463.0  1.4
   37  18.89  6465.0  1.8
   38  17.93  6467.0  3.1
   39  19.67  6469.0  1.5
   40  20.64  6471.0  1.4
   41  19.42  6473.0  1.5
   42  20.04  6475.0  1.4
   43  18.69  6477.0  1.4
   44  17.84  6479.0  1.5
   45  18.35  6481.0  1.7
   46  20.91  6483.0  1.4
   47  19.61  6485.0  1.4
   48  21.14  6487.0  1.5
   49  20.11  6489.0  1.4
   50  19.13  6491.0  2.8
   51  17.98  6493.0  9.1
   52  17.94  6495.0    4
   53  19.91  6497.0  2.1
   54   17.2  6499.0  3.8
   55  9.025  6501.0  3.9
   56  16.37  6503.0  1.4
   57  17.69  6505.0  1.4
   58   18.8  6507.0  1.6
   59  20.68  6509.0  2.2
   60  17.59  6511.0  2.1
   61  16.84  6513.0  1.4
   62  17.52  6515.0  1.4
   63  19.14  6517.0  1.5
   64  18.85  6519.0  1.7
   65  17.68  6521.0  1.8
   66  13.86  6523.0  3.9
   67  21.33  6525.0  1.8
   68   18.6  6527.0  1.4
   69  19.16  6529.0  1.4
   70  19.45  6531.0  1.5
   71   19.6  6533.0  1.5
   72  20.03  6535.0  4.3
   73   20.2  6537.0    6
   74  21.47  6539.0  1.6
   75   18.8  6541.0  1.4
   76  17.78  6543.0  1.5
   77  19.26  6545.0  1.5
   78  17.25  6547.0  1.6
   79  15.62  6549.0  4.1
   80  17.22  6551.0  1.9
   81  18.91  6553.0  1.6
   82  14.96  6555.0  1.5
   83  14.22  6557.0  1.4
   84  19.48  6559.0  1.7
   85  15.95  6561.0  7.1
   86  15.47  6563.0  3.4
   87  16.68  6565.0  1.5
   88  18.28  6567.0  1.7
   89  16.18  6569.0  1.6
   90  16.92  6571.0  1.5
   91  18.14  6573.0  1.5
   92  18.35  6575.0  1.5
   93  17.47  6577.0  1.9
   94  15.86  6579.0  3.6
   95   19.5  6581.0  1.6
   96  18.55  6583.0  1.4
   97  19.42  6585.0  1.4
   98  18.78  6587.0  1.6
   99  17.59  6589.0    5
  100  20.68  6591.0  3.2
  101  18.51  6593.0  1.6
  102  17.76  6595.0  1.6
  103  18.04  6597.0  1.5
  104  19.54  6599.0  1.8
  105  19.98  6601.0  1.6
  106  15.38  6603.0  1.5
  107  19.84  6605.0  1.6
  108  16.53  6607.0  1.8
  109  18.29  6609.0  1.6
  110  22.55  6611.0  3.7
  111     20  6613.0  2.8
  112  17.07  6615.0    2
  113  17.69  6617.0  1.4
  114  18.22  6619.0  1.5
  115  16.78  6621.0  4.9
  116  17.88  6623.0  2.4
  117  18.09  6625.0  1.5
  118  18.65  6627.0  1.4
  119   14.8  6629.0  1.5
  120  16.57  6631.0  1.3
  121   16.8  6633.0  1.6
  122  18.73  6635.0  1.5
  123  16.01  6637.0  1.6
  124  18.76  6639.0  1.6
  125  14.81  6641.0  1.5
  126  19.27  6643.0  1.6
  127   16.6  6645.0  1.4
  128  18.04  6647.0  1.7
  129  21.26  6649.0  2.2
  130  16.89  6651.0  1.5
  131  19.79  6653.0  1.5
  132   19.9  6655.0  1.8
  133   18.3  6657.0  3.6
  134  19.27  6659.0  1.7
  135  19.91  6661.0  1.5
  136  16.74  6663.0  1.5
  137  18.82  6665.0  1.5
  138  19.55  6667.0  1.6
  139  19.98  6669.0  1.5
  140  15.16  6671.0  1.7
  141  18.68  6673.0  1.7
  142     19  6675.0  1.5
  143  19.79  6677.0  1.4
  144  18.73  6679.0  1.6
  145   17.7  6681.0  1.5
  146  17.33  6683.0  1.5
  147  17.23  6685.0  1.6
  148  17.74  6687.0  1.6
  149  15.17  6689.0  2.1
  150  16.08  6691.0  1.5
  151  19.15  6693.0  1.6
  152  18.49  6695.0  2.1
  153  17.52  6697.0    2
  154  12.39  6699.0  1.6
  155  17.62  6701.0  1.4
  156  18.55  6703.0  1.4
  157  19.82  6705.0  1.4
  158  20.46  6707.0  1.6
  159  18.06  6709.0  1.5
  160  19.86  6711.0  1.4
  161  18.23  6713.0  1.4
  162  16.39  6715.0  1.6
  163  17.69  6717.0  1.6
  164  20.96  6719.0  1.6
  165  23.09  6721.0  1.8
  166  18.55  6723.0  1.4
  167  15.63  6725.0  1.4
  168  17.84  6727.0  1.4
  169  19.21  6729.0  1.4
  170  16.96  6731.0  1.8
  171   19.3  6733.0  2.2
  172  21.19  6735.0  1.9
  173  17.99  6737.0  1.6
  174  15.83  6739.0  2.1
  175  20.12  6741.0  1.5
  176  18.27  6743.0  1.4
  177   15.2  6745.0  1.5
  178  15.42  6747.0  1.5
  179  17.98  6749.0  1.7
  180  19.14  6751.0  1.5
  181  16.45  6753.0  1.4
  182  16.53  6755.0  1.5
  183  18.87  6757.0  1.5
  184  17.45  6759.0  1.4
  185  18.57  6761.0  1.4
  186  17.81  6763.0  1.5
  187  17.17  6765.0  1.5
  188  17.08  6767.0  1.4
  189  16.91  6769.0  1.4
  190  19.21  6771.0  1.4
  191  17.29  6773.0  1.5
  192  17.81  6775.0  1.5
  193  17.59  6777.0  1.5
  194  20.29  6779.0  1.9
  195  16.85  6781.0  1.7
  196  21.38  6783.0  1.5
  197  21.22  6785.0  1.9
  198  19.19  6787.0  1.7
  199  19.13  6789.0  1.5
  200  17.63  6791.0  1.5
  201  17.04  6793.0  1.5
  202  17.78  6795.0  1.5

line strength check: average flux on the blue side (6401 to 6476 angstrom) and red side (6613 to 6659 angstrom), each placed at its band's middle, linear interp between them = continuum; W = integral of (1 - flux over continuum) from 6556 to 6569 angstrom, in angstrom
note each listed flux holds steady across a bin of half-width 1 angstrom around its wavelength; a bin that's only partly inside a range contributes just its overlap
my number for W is 0.9 angstrom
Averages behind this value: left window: 18.1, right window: 17.8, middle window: 16.6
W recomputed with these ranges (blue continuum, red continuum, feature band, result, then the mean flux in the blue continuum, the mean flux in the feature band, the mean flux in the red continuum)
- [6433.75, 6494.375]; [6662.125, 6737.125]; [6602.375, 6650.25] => 1.1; 18.5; 17.9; 18.2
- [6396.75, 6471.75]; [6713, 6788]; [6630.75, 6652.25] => 0.6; 18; 17.7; 18.2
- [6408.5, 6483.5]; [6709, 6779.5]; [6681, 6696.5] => 0.6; 18.1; 17.3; 18.1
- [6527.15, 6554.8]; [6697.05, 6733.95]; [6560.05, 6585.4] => 1.7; 18.7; 17.4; 18.3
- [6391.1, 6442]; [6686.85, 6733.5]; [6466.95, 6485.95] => -1.5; 17.9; 19.4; 18.1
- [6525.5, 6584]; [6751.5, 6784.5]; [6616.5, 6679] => -0.4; 17.9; 18.1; 18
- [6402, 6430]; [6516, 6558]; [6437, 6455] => 0.7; 18.1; 17.4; 18.3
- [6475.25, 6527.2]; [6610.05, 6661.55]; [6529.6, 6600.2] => 0.5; 18.2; 18.1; 18.2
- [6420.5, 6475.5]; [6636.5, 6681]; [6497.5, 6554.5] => 0.2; 17.9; 18.1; 18.4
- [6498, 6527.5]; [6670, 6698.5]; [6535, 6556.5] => -0.9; 17.4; 18.1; 17.6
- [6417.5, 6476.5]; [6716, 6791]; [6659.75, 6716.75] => 0.7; 18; 18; 18.3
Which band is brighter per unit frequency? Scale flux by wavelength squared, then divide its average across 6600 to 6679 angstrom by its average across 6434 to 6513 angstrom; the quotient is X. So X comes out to 1.05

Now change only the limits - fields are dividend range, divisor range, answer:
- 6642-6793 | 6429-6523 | 1.09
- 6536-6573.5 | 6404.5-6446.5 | 1.04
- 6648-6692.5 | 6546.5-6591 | 1.09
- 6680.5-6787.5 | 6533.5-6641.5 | 1.05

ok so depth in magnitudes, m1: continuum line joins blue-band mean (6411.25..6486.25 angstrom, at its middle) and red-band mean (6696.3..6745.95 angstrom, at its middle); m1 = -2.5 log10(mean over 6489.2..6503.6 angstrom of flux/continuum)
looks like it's 0.08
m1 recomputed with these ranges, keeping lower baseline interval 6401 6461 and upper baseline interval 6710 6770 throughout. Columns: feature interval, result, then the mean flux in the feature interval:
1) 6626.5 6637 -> 0.065 mag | 16.9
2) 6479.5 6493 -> -0.105 mag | 19.7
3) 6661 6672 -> -0.013 mag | 18.2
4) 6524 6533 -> -0.101 mag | 19.6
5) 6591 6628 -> -0.029 mag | 18.4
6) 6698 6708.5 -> 0.015 mag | 17.8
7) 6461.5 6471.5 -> -0.049 mag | 18.7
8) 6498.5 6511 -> 0.075 mag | 16.7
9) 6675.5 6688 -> -0.007 mag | 18.1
